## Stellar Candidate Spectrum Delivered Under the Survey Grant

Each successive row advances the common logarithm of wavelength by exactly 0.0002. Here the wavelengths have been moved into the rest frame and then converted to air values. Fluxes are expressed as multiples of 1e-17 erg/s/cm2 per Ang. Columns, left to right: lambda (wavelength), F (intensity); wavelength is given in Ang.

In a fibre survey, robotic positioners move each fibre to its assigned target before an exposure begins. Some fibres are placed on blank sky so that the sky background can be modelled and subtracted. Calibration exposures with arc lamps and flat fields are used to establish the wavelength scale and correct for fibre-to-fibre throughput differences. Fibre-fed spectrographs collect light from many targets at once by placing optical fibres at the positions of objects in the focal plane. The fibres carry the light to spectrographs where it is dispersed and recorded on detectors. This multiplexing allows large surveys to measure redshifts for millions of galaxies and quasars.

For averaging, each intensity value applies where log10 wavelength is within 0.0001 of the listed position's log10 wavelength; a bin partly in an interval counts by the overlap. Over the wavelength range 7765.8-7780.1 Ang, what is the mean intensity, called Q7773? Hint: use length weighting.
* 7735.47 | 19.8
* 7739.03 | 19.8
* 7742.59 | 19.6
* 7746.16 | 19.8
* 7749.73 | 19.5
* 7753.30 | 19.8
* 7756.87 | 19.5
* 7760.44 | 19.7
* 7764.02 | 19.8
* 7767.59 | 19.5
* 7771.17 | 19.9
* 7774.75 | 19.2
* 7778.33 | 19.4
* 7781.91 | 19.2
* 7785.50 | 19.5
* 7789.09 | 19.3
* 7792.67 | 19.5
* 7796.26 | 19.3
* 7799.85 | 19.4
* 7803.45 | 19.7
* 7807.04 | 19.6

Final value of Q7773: 19.5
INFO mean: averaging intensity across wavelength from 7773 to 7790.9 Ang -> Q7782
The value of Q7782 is 19.3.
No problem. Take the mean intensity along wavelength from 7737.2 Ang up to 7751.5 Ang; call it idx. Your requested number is 19.7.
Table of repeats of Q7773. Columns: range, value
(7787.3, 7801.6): 19.4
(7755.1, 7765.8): 19.7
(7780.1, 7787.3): 19.3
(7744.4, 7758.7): 19.7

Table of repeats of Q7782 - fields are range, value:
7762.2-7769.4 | 19.6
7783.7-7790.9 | 19.4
